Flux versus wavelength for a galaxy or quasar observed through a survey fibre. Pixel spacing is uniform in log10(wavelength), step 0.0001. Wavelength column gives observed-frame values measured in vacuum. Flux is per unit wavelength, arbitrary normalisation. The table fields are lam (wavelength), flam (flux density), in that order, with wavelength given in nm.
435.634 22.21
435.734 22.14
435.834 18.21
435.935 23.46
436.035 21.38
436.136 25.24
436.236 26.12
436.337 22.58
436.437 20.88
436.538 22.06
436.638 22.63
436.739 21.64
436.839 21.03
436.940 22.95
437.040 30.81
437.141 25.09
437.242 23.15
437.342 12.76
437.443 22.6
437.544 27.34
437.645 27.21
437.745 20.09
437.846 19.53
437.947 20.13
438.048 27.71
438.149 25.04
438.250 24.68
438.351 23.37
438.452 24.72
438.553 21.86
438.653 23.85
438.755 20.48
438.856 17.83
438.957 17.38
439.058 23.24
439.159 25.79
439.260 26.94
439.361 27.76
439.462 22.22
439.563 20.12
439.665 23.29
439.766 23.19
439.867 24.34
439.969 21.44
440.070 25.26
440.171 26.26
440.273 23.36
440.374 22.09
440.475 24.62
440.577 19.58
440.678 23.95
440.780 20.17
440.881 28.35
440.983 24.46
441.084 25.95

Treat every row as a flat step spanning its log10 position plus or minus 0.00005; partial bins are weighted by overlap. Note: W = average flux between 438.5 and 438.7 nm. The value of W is 23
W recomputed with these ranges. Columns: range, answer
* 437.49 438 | 22.9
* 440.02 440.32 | 25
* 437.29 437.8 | 22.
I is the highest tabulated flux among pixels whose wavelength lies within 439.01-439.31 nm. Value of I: 26.94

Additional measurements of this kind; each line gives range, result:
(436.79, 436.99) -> 22.95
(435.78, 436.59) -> 26.12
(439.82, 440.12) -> 25.26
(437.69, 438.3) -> 27.71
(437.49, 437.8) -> 27.34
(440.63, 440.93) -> 28.35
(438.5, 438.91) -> 23.85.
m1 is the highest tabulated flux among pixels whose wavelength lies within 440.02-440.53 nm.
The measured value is 26.26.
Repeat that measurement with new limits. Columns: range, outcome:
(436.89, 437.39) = 30.81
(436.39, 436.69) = 22.63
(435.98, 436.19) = 25.24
